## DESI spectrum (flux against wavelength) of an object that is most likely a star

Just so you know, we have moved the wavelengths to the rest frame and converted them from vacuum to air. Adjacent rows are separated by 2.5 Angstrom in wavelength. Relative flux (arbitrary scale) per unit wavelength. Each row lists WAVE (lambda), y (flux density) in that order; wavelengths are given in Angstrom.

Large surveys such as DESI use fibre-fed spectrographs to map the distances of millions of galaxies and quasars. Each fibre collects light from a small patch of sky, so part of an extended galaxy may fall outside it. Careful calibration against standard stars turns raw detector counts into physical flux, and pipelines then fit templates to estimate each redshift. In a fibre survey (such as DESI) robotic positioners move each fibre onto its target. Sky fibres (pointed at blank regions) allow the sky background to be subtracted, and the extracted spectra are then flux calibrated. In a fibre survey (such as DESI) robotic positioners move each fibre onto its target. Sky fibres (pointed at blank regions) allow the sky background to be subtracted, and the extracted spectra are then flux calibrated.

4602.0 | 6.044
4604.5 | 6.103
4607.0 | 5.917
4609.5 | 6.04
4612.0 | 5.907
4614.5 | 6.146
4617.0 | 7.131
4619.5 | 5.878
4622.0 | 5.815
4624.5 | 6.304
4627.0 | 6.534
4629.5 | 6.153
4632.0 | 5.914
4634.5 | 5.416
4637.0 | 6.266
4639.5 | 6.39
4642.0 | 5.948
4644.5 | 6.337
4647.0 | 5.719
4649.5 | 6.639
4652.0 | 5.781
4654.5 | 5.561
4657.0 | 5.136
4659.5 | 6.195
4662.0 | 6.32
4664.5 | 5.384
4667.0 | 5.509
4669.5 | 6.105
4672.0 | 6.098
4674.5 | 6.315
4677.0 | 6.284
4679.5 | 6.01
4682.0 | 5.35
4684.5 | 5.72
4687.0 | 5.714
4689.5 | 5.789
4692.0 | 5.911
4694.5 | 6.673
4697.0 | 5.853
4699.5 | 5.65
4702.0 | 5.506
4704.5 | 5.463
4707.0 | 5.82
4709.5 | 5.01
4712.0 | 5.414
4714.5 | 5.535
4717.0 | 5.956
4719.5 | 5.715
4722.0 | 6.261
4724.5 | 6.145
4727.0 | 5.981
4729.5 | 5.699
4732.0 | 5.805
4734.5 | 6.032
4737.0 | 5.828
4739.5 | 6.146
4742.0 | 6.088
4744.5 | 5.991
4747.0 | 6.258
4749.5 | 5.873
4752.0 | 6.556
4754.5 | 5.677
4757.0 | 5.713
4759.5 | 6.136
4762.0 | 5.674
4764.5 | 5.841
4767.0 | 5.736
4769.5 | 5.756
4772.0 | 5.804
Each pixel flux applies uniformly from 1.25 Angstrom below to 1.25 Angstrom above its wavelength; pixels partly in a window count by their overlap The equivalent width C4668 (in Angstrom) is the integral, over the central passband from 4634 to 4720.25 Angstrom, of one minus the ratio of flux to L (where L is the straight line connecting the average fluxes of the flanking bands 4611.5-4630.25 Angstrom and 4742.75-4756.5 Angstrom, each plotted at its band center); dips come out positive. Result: 4.4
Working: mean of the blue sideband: 6.25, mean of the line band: 5.85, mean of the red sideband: 6.05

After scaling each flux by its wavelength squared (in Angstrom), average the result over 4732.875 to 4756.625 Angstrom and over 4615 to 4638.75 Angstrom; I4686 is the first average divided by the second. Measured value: 1.03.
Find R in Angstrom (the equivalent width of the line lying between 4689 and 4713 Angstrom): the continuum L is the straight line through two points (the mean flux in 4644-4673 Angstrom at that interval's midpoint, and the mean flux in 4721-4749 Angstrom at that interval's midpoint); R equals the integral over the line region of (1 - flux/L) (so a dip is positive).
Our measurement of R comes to 1.0 Angstrom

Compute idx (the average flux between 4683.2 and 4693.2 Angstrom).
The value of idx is 5.78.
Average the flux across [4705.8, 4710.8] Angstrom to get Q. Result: 5.41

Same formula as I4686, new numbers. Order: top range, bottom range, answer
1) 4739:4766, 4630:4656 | 1.05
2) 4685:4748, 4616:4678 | 1.00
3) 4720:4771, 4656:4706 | 1.05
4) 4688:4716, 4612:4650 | 0.95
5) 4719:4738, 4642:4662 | 1.03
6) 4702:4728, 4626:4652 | 0.97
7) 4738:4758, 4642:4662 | 1.06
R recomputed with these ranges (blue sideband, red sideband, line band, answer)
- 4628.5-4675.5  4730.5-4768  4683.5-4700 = 0.1 Angstrom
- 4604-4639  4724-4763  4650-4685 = 1.2 Angstrom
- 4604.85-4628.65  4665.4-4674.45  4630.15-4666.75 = 0.7 Angstrom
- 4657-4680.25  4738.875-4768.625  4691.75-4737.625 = 1.3 Angstrom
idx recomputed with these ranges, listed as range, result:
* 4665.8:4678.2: 6.06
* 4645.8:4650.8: 6.18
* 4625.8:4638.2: 6.05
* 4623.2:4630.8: 6.32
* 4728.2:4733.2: 5.75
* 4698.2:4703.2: 5.58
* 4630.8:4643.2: 5.99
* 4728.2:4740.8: 5.9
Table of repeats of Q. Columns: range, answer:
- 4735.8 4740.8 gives 5.99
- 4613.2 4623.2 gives 6.24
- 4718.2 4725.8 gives 6.04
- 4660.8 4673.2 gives 5.88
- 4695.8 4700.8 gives 5.75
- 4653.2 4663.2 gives 5.8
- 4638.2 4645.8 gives 6.22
